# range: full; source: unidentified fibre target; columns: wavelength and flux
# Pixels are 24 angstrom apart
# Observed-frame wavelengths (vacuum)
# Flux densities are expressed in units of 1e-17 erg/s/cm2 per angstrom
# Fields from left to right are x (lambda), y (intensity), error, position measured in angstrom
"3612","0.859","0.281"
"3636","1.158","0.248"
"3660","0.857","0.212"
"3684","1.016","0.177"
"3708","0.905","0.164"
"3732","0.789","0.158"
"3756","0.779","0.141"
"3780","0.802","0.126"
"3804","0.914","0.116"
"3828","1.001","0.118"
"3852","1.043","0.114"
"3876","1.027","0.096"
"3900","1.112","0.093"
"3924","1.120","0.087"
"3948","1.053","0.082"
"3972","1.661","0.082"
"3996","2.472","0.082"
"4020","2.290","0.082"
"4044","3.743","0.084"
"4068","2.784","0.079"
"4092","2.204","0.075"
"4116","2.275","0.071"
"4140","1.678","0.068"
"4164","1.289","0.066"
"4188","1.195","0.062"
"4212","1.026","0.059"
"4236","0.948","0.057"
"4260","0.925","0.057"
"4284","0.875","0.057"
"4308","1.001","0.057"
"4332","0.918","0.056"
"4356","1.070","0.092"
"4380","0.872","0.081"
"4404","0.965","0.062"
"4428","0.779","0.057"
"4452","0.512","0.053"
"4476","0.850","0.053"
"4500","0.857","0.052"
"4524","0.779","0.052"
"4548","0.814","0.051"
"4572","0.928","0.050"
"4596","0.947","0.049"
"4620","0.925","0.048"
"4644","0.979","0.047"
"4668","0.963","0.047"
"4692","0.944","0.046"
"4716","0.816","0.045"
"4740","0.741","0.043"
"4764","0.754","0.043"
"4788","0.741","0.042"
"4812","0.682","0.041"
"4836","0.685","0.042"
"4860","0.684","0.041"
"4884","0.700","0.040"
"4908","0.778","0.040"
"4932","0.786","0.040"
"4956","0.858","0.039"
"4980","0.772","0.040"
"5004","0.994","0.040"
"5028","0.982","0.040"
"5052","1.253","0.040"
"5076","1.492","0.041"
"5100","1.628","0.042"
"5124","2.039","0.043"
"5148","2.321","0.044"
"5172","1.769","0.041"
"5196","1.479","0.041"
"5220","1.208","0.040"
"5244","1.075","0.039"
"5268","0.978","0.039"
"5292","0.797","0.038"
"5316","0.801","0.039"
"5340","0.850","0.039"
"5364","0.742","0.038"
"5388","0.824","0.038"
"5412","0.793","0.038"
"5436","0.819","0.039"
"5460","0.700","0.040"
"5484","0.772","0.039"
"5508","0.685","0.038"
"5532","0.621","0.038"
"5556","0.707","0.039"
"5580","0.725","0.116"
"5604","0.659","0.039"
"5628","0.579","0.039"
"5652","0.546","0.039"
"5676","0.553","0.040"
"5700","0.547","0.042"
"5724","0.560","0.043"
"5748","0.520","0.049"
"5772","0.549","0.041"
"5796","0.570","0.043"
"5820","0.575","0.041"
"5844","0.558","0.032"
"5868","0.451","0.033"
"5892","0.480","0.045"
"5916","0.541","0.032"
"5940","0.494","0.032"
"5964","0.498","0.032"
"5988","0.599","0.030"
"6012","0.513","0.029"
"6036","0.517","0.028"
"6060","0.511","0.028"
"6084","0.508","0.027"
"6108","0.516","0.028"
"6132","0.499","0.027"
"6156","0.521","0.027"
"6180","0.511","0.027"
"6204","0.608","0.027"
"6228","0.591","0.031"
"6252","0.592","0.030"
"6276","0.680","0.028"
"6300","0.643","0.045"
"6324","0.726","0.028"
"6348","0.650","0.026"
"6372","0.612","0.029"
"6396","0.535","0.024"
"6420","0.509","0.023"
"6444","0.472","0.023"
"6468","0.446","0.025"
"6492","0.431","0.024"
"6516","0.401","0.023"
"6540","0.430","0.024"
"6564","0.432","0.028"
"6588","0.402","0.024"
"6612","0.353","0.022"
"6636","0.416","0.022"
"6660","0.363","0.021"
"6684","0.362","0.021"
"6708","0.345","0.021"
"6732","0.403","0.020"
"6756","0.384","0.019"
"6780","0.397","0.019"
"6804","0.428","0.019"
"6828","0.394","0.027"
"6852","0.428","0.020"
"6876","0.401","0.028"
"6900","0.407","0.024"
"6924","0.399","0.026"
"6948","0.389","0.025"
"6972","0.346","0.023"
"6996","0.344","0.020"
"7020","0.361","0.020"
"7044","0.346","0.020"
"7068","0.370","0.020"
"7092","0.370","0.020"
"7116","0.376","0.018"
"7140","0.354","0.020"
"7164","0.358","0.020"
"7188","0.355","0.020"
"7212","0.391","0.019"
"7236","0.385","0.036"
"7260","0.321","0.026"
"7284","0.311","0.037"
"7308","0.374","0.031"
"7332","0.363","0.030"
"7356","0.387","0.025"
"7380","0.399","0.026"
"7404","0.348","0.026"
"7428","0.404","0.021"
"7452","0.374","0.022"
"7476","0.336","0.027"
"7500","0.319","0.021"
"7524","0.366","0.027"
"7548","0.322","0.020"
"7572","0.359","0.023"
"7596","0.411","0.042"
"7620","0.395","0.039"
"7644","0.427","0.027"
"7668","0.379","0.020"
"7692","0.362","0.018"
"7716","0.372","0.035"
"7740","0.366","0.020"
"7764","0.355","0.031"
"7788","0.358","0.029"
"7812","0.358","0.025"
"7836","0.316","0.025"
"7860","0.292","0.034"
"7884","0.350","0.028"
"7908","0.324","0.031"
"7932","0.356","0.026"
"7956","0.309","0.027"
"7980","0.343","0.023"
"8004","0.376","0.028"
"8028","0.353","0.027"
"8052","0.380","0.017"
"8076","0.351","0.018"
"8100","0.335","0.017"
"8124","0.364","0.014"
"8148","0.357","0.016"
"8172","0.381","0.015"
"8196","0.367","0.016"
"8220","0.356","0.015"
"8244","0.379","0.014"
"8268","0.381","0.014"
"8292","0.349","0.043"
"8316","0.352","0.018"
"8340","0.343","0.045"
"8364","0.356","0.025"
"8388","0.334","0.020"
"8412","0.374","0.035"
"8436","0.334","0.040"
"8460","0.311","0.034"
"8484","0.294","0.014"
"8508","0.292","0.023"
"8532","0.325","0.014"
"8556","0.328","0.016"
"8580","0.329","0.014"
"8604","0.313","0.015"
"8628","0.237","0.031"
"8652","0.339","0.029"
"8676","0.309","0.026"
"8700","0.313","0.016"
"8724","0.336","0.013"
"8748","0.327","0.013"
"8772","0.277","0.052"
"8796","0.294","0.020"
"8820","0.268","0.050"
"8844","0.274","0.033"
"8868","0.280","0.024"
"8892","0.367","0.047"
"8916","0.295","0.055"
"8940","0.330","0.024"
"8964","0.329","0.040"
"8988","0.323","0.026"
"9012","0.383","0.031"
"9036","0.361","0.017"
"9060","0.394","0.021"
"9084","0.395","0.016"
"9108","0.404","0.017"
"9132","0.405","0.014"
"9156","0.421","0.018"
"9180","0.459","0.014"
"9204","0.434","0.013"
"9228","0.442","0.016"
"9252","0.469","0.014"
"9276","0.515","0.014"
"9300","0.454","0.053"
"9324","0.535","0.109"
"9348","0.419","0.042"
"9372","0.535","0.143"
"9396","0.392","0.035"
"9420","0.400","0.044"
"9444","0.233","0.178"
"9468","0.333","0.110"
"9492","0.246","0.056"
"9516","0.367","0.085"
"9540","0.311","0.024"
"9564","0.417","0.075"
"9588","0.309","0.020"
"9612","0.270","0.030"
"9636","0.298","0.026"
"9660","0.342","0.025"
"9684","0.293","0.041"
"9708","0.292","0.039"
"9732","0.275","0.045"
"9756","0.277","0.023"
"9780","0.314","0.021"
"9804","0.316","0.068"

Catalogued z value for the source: 2.319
